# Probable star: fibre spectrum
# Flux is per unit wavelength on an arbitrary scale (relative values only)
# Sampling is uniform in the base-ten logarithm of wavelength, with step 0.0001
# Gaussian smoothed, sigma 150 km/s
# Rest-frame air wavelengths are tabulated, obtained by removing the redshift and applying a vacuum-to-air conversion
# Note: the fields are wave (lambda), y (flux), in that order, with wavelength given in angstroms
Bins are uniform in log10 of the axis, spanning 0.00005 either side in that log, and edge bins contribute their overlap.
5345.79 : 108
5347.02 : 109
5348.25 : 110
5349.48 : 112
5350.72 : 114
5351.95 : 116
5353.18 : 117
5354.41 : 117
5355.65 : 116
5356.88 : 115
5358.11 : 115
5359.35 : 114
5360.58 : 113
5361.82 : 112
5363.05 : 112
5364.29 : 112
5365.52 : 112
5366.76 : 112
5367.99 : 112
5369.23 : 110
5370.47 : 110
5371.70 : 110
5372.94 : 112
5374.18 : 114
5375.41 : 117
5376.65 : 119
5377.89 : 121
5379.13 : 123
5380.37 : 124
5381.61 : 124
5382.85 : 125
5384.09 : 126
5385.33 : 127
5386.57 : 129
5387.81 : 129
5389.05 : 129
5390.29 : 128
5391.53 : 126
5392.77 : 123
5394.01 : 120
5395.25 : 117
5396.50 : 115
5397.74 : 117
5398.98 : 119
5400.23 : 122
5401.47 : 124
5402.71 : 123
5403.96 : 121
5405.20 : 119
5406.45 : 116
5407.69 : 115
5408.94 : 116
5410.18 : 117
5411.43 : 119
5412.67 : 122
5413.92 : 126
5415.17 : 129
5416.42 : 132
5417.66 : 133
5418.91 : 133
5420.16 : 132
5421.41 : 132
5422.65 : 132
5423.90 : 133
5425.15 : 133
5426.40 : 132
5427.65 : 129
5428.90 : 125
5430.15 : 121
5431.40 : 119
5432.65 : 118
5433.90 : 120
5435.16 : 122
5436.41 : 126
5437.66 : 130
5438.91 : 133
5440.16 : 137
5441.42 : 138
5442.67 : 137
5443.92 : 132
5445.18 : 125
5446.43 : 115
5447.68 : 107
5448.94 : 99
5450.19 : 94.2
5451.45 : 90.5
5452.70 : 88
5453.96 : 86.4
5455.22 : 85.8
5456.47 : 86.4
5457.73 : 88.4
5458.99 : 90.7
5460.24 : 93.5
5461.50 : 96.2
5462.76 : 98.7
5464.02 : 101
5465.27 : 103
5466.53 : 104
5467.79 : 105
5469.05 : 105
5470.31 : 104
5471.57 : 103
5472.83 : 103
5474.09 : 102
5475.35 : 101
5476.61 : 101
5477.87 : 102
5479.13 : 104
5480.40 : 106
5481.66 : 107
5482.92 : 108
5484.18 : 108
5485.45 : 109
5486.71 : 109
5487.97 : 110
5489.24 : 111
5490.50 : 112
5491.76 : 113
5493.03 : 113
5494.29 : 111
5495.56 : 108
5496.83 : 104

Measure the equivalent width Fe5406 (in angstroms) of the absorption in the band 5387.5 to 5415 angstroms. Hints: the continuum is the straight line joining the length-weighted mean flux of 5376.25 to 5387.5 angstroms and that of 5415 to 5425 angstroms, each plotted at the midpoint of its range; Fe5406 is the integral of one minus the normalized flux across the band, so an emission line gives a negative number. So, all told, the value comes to 1.6 angstroms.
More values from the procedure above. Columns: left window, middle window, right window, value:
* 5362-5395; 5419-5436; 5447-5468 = -3.7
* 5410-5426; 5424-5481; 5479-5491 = 4.2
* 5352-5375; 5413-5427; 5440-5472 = -3.1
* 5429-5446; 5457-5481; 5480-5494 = 3.2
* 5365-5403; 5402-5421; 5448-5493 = -1.6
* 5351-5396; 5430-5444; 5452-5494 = -2.6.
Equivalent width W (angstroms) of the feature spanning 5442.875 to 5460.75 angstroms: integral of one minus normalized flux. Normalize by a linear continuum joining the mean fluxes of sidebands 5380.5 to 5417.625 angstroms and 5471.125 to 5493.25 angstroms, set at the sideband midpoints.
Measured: 2.1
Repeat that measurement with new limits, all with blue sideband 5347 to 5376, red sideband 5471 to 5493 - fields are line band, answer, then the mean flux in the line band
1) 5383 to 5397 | -1.63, 125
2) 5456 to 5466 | 1.19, 95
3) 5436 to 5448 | -2.18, 129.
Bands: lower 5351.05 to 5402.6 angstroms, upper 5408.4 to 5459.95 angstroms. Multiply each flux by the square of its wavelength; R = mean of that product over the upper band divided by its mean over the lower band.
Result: 1.0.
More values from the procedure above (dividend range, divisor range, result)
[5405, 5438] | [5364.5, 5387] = 1.08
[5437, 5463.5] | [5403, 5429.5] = 0.86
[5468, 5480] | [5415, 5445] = 0.81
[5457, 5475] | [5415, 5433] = 0.79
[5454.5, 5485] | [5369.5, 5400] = 0.86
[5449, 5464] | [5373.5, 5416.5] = 0.77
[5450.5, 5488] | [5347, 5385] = 0.90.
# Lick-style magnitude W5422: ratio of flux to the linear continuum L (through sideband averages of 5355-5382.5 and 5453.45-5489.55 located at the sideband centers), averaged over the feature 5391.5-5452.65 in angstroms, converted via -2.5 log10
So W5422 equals -0.138 mag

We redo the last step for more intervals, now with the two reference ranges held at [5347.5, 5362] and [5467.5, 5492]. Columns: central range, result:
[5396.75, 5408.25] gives -0.08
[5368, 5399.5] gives -0.08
